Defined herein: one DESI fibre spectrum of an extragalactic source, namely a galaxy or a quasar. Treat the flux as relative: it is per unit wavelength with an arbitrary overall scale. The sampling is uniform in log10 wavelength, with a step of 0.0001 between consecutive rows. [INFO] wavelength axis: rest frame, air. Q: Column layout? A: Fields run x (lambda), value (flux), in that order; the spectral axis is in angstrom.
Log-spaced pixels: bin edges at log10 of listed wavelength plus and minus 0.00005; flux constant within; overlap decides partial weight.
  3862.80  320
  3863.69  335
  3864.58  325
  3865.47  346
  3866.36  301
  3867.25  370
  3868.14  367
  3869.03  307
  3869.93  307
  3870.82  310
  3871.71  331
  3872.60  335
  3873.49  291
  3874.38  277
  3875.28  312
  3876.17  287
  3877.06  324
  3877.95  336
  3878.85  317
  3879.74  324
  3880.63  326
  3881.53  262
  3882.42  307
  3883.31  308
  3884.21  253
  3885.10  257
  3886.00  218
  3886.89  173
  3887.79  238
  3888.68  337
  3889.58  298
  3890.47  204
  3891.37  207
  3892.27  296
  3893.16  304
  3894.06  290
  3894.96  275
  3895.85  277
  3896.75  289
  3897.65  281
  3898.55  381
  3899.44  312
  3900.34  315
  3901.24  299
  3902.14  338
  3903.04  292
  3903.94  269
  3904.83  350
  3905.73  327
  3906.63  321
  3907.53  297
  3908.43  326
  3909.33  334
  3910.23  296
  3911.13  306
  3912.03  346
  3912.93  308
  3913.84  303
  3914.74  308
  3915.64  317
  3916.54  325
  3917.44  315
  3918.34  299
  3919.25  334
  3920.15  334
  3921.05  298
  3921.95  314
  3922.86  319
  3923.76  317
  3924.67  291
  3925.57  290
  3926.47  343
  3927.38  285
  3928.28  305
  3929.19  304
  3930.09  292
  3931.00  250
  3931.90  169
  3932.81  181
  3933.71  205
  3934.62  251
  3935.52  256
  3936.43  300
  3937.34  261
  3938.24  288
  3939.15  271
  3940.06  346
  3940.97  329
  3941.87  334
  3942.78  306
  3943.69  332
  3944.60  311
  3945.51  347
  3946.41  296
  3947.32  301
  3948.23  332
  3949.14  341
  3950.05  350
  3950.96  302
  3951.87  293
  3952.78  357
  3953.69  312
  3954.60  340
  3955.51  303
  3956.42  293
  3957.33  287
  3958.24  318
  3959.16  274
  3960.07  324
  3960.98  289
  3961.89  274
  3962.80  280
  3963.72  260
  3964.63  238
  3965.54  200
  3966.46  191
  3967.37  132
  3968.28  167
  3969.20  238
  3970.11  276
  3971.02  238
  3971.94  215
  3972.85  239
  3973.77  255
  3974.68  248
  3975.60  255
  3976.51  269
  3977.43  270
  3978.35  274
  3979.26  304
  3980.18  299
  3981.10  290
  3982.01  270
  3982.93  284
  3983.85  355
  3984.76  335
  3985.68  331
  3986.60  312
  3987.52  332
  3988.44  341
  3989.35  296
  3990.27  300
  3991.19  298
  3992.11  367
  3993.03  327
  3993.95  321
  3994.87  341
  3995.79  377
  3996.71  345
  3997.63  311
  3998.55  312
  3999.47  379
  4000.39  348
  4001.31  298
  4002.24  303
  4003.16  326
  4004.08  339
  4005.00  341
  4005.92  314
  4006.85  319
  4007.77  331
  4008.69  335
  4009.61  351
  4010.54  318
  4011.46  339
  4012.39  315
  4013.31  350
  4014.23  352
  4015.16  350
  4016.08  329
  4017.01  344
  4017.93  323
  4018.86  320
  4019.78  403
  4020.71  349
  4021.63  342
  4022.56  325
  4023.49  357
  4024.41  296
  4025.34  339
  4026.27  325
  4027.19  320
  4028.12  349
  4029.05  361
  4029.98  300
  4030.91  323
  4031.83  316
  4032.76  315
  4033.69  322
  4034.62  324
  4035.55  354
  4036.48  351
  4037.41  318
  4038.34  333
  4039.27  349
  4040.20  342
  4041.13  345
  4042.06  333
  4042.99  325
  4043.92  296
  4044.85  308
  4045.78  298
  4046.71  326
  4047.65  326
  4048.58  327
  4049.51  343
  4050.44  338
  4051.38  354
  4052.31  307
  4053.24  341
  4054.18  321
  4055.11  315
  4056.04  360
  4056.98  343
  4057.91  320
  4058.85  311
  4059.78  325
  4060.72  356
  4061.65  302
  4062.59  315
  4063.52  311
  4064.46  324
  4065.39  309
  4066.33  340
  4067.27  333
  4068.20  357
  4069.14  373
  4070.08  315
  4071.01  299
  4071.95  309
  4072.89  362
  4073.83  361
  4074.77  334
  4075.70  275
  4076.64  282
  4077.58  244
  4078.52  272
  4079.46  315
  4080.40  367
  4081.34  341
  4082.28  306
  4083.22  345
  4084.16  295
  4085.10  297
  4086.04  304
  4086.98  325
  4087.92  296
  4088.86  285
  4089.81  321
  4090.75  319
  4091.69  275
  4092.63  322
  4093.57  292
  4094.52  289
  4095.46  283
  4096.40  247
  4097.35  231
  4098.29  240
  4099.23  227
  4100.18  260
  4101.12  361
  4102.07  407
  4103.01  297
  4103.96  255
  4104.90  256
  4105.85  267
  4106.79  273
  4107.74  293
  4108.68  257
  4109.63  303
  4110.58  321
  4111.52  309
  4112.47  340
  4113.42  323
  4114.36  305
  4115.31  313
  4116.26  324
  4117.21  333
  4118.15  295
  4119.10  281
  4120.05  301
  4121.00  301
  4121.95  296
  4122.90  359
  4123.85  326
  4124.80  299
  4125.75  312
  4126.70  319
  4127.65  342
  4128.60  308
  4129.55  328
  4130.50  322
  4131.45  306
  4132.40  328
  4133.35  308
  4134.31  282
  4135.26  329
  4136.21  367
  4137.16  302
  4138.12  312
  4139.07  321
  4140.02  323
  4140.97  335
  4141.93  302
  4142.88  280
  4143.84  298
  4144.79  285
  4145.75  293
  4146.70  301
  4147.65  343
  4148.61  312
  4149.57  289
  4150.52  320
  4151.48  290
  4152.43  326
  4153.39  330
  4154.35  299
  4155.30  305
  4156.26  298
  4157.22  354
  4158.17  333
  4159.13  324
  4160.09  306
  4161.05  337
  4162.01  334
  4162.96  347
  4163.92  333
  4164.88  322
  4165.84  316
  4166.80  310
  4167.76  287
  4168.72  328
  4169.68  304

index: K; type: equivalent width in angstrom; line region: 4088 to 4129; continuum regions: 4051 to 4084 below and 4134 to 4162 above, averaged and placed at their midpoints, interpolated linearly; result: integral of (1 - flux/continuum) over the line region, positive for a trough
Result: 2.5 angstrom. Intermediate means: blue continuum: 324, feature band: 299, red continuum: 314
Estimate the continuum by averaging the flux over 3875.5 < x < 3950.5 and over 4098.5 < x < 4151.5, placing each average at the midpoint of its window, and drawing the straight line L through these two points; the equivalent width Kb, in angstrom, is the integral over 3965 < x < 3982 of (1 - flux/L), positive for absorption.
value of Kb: 3.2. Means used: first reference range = 297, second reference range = 308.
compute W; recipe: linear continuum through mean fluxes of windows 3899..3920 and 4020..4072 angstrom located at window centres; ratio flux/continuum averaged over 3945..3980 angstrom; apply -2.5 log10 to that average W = 0.16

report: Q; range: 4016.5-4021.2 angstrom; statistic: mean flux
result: 348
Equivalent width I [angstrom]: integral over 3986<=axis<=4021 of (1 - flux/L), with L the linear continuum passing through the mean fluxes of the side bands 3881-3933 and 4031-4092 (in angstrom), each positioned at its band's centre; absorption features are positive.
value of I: -2.41 angstrom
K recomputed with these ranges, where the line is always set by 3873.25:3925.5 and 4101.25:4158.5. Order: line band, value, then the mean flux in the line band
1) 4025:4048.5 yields -1.7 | 328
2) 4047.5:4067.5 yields -1.4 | 328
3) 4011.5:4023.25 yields -1.4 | 342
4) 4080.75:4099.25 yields 0.9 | 294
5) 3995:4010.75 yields -1.5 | 333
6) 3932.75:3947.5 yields 0.5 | 292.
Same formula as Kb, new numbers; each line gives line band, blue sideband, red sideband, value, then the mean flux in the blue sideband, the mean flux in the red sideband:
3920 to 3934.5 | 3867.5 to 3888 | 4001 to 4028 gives 1.4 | 295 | 333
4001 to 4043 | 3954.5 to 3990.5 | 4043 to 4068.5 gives -3.9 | 274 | 326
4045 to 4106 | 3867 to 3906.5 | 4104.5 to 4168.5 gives -0.7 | 297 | 312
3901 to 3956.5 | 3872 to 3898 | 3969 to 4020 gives -1.7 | 283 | 314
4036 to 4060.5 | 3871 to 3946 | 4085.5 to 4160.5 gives -2.2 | 296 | 306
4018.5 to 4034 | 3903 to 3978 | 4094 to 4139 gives -2.0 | 289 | 303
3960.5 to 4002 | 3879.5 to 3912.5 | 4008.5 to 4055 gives 4.1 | 293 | 332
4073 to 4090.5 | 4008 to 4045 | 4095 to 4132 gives 0.1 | 334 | 301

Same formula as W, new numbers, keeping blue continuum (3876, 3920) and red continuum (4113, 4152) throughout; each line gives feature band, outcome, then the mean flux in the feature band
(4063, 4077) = -0.06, 326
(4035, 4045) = -0.09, 333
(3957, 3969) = 0.22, 248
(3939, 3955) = -0.08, 323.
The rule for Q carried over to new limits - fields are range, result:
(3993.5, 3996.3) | 346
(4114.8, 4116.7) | 317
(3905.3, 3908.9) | 318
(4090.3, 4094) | 303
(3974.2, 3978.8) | 263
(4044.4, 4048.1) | 314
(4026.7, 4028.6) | 335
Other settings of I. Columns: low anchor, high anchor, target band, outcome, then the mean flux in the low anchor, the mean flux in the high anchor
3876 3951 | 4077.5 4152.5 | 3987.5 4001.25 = -1.45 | 297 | 305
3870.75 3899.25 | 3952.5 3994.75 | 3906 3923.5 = -1.81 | 288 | 282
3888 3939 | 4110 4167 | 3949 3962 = -0.52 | 295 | 316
